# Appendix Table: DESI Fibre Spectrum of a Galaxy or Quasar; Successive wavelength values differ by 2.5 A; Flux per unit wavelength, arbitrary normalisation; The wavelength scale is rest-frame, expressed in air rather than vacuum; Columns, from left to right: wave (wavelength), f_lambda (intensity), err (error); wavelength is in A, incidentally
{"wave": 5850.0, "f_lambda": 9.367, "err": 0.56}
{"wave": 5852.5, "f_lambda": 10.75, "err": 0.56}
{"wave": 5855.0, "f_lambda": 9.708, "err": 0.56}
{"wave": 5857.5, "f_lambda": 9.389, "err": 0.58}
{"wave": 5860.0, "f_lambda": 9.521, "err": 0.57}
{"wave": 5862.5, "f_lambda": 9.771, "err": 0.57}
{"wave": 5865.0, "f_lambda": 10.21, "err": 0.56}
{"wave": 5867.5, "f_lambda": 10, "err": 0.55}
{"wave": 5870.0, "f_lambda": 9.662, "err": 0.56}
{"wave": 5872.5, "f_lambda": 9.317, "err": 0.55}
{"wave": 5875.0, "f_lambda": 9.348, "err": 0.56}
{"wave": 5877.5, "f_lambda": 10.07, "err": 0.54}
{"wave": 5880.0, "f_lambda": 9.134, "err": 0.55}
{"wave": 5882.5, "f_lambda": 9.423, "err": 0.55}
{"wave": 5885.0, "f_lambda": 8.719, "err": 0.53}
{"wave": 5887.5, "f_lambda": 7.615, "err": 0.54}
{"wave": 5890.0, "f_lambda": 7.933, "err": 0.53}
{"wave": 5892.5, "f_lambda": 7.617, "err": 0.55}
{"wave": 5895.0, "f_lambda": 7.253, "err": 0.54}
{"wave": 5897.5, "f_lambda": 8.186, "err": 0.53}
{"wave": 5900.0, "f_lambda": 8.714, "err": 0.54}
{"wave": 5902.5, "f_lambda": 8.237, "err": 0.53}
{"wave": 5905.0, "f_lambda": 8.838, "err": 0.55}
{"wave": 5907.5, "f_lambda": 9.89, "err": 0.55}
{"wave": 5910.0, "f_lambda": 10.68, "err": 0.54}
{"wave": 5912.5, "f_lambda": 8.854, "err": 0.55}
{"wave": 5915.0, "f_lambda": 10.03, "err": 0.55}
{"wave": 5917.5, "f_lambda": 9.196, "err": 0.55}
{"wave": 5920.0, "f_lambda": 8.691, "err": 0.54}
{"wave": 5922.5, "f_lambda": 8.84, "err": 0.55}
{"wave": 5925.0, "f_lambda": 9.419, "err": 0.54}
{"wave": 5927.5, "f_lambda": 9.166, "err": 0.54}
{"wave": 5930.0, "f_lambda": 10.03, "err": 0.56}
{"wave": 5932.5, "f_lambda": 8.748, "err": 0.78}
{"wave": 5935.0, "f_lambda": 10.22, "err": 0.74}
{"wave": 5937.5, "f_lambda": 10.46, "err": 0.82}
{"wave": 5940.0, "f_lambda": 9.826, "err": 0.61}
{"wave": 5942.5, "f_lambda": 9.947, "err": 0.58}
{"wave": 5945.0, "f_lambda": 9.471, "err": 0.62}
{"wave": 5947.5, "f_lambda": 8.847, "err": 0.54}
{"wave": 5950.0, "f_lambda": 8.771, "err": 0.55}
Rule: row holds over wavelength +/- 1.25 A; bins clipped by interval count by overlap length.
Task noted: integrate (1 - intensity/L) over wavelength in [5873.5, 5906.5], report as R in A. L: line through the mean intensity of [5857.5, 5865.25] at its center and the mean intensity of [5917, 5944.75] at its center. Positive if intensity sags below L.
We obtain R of 3.7 A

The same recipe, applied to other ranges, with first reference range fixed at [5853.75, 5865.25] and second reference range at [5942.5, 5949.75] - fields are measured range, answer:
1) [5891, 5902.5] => 1.8 A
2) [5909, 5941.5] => -0.7 A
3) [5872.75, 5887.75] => 0.6 A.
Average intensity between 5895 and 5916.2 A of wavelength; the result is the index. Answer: 9.06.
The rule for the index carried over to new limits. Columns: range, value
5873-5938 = 9.04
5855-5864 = 9.6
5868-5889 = 9.18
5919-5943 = 9.53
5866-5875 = 9.63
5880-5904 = 8.24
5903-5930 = 9.36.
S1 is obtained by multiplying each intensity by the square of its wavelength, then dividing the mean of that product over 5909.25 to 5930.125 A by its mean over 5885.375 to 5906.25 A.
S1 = 1.2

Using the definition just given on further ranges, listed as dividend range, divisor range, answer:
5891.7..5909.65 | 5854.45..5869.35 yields 0.88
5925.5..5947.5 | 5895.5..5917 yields 1.07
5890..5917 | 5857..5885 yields 0.93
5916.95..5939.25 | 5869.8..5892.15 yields 1.07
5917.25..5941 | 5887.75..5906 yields 1.19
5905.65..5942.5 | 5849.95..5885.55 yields 1.01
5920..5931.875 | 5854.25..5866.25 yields 0.97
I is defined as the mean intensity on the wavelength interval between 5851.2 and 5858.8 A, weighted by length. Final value 9.94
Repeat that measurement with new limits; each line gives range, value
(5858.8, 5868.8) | 9.88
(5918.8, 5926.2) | 8.98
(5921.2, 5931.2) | 9.36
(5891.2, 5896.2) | 7.44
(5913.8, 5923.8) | 9.19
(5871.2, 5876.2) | 9.34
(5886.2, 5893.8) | 7.73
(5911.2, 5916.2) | 9.45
